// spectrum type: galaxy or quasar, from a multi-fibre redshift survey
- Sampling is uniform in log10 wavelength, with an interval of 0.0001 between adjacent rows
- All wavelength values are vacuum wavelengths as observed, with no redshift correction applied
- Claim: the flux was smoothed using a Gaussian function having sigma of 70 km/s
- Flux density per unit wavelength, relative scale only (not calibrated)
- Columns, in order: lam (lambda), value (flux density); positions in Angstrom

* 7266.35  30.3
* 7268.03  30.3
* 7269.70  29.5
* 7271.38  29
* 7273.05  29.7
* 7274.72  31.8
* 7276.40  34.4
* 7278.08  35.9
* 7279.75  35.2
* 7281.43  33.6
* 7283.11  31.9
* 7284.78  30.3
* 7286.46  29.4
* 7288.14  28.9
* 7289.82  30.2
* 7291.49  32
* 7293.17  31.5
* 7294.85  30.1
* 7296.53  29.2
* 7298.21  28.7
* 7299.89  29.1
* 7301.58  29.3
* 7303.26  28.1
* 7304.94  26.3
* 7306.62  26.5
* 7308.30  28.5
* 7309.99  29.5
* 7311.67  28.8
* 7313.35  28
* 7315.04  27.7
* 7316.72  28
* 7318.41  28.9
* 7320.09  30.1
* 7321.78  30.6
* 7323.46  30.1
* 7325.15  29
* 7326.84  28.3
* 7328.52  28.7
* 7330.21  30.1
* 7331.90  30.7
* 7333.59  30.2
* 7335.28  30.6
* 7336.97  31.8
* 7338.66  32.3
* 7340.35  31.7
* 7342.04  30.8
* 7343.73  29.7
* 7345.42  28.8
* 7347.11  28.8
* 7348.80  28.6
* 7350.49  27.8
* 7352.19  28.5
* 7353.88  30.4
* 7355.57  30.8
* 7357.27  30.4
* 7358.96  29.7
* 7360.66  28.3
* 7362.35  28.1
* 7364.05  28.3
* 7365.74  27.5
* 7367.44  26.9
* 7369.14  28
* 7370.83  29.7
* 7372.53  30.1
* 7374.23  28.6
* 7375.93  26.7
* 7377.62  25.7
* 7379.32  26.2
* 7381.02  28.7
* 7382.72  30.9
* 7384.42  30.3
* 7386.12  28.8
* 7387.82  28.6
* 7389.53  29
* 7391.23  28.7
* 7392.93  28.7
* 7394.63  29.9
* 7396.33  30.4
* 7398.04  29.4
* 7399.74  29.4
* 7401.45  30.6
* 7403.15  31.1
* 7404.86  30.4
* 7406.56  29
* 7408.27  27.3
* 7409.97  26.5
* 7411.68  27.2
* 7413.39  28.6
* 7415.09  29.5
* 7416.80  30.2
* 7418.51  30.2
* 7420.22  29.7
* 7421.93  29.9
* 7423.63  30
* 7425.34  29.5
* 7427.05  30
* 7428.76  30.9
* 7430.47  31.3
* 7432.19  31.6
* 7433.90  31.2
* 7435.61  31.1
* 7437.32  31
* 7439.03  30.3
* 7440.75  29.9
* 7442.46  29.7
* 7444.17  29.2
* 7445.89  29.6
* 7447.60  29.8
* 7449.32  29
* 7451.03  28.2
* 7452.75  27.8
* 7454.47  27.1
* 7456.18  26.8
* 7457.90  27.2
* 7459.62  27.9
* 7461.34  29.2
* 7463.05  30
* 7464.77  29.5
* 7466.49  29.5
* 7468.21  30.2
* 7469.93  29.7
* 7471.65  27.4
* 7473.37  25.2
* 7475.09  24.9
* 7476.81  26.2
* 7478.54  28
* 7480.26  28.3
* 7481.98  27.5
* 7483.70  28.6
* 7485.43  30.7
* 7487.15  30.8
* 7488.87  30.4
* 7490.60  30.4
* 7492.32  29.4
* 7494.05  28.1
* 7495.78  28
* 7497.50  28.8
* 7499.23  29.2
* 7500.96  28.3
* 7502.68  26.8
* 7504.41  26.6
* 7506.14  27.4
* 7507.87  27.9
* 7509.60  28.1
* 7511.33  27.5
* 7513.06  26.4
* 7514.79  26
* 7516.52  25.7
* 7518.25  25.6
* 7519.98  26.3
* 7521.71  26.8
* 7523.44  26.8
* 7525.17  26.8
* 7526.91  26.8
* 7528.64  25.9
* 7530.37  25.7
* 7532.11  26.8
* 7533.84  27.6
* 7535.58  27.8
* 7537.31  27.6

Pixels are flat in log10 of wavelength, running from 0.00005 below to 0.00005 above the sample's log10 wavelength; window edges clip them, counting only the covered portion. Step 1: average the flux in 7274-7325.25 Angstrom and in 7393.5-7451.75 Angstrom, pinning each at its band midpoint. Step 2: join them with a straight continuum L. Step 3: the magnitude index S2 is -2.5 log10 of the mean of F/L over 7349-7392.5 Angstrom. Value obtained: 0.045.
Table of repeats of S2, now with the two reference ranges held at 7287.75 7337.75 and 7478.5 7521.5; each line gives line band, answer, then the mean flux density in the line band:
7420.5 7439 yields -0.078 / 30.6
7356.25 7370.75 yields 0.018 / 28.5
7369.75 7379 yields 0.031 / 28.1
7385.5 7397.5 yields -0.015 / 29.2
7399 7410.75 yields -0.020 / 29.2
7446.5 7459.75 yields 0.013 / 28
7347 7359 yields -0.013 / 29.4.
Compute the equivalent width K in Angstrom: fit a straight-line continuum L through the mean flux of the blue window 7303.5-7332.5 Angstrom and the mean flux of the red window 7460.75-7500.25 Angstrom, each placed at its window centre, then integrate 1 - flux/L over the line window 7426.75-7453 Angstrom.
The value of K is -1.3 Angstrom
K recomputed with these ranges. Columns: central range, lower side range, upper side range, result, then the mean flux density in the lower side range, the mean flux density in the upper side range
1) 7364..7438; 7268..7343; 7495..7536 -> -1.4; 30.1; 27.1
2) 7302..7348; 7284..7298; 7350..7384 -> 0.1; 30.1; 28.6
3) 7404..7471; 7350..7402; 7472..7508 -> -2.1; 28.9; 28.2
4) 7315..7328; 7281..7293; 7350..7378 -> 0.3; 30.9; 28.6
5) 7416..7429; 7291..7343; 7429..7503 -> -0.4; 29.5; 29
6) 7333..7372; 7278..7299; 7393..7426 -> 1.0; 31.2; 29.4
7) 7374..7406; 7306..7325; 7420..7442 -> 0.9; 28.8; 30.5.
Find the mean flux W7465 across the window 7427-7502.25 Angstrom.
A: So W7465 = 29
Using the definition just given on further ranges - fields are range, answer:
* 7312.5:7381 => 29.1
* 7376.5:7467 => 29.3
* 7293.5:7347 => 29.4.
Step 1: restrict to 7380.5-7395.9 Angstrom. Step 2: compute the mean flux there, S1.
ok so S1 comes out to 29.3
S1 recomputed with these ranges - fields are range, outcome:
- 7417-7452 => 30.1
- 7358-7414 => 28.7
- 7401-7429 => 29.4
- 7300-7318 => 28.1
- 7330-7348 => 30.5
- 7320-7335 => 29.8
